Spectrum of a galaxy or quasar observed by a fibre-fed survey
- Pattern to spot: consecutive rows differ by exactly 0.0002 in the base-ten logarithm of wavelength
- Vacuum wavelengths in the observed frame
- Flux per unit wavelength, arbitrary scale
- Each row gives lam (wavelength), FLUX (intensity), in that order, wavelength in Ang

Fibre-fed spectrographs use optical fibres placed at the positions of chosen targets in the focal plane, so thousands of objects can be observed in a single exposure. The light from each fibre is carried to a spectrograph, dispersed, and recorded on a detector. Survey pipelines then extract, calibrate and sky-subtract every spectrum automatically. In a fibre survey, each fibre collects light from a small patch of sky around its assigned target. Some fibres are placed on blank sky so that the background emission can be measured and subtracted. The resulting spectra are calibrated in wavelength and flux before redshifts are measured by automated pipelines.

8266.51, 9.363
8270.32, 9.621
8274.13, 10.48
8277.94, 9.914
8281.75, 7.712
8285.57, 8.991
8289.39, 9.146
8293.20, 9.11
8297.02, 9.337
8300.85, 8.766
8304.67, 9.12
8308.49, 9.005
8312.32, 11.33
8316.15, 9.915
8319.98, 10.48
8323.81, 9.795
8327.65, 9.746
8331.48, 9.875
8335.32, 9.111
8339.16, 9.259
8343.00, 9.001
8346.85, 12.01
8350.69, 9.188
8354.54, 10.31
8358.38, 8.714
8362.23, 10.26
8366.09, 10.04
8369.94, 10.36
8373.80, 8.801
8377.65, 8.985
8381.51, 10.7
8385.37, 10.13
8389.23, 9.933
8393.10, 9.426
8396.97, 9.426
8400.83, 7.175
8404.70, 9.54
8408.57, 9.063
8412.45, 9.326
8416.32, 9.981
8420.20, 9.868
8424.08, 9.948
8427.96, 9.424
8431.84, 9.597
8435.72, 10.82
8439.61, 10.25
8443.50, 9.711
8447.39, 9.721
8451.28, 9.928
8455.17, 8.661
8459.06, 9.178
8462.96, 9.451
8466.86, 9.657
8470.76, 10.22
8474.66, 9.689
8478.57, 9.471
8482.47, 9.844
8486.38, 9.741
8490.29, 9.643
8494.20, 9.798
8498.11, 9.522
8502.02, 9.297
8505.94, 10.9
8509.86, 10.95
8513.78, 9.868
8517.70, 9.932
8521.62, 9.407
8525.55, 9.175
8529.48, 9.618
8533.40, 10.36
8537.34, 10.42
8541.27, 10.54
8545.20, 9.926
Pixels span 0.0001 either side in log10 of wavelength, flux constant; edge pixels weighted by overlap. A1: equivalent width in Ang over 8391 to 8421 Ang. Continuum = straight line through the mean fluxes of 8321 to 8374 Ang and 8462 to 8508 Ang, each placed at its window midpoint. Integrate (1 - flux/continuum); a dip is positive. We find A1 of 1.8 Ang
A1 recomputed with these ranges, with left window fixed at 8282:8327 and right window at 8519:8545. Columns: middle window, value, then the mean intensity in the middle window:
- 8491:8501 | 0.2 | 9.63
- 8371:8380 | 0.5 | 9.12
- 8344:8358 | -0.9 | 10.2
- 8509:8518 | -0.3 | 10.2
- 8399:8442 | 0.7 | 9.55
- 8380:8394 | -0.6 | 10.1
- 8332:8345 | 0.4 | 9.21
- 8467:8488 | 0.1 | 9.78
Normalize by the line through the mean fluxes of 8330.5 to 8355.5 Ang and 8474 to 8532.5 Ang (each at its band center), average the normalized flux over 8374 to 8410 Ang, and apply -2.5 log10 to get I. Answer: 0.05 mag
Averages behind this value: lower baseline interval 9.8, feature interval 9.35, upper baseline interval 9.8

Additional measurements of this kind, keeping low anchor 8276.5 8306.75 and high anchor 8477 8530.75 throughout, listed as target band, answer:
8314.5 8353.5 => -0.079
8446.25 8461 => 0.029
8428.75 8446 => -0.054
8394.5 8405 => 0.095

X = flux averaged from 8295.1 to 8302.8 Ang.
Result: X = 9.05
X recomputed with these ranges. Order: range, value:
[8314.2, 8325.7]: 10.1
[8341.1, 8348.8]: 10.5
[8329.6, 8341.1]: 9.41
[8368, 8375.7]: 9.58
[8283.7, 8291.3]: 9.07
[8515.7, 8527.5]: 9.51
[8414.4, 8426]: 9.93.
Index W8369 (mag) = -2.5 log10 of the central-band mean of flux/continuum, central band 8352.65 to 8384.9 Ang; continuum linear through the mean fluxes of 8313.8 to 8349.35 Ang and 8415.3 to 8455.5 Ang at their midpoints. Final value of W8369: 0.01 mag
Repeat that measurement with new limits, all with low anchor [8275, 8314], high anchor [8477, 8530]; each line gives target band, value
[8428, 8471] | -0.01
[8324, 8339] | -0.02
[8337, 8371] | -0.05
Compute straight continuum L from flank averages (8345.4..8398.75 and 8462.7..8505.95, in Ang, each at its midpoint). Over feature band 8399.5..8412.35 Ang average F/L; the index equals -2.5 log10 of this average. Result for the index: 0.12 mag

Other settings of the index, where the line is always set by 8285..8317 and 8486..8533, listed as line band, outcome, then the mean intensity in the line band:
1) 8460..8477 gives 0.01 mag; 9.71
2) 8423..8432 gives 0.00 mag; 9.64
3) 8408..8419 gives 0.01 mag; 9.53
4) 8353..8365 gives -0.03 mag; 9.76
